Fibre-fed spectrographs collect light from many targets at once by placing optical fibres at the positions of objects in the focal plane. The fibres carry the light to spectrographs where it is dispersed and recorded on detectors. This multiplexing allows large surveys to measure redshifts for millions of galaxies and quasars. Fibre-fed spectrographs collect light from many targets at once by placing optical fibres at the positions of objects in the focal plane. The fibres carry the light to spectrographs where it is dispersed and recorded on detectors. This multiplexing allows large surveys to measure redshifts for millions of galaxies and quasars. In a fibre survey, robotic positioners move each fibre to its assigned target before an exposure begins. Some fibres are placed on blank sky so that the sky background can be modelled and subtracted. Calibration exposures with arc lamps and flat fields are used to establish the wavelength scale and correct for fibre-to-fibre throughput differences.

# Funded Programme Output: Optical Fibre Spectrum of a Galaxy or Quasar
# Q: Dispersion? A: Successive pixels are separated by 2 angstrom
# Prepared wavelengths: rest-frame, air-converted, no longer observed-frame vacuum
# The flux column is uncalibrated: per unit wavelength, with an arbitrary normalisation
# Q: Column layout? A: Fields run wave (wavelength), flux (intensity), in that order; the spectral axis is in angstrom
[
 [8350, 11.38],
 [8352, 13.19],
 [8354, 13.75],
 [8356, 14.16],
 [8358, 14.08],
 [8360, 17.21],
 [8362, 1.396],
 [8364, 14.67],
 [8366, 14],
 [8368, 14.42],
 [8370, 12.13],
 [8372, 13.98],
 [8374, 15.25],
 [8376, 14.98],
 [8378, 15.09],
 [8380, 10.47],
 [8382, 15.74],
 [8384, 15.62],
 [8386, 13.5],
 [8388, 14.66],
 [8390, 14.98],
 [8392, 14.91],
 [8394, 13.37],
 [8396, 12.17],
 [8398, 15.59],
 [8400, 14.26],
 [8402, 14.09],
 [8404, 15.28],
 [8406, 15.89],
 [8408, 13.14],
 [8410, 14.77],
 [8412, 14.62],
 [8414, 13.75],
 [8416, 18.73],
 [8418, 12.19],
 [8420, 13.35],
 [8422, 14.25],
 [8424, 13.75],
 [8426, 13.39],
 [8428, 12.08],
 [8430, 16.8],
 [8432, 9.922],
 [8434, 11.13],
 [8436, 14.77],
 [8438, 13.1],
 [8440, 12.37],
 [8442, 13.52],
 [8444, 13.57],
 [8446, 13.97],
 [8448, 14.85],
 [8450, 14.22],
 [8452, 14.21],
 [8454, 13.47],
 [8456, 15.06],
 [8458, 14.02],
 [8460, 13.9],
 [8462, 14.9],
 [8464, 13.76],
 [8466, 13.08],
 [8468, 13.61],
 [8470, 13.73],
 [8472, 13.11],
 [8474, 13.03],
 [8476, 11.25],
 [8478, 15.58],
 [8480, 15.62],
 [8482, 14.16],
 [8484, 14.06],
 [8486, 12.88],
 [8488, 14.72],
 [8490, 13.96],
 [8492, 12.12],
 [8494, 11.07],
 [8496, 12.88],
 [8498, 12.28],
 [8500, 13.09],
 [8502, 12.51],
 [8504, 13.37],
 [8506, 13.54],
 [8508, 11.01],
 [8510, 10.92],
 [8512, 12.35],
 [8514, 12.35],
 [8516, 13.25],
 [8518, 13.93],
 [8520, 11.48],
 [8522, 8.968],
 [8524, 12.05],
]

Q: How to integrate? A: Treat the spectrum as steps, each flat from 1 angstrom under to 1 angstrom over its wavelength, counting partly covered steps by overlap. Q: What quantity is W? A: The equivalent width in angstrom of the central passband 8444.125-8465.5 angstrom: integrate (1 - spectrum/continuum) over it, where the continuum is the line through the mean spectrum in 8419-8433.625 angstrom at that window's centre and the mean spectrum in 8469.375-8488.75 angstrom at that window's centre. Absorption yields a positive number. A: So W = -0.99 angstrom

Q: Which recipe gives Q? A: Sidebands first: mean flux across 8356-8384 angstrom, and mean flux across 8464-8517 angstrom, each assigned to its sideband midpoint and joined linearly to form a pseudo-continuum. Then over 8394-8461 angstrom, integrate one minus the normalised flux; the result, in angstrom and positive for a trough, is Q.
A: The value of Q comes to -3.4 angstrom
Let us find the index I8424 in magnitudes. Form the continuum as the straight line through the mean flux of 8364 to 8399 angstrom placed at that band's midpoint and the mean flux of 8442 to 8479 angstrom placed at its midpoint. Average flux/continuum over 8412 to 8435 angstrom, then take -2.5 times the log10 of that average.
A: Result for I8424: 0.030 mag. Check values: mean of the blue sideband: 14.2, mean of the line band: 13.6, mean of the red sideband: 13.8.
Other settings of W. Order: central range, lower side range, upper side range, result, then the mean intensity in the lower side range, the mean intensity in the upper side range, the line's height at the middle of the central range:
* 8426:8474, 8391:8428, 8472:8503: 0.48 angstrom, 14.2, 13.3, 13.7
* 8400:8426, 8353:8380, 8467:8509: -2.20 angstrom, 13.4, 13.2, 13.3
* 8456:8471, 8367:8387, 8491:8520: -1.09 angstrom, 14.1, 12.4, 13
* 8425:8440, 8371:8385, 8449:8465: 1.35 angstrom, 14.4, 14.2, 14.3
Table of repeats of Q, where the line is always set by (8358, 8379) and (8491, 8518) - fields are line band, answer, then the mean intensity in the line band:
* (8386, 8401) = -1.19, 14.2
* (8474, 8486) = -1.29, 13.9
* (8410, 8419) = -1.23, 14.8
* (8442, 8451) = -0.89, 14.1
